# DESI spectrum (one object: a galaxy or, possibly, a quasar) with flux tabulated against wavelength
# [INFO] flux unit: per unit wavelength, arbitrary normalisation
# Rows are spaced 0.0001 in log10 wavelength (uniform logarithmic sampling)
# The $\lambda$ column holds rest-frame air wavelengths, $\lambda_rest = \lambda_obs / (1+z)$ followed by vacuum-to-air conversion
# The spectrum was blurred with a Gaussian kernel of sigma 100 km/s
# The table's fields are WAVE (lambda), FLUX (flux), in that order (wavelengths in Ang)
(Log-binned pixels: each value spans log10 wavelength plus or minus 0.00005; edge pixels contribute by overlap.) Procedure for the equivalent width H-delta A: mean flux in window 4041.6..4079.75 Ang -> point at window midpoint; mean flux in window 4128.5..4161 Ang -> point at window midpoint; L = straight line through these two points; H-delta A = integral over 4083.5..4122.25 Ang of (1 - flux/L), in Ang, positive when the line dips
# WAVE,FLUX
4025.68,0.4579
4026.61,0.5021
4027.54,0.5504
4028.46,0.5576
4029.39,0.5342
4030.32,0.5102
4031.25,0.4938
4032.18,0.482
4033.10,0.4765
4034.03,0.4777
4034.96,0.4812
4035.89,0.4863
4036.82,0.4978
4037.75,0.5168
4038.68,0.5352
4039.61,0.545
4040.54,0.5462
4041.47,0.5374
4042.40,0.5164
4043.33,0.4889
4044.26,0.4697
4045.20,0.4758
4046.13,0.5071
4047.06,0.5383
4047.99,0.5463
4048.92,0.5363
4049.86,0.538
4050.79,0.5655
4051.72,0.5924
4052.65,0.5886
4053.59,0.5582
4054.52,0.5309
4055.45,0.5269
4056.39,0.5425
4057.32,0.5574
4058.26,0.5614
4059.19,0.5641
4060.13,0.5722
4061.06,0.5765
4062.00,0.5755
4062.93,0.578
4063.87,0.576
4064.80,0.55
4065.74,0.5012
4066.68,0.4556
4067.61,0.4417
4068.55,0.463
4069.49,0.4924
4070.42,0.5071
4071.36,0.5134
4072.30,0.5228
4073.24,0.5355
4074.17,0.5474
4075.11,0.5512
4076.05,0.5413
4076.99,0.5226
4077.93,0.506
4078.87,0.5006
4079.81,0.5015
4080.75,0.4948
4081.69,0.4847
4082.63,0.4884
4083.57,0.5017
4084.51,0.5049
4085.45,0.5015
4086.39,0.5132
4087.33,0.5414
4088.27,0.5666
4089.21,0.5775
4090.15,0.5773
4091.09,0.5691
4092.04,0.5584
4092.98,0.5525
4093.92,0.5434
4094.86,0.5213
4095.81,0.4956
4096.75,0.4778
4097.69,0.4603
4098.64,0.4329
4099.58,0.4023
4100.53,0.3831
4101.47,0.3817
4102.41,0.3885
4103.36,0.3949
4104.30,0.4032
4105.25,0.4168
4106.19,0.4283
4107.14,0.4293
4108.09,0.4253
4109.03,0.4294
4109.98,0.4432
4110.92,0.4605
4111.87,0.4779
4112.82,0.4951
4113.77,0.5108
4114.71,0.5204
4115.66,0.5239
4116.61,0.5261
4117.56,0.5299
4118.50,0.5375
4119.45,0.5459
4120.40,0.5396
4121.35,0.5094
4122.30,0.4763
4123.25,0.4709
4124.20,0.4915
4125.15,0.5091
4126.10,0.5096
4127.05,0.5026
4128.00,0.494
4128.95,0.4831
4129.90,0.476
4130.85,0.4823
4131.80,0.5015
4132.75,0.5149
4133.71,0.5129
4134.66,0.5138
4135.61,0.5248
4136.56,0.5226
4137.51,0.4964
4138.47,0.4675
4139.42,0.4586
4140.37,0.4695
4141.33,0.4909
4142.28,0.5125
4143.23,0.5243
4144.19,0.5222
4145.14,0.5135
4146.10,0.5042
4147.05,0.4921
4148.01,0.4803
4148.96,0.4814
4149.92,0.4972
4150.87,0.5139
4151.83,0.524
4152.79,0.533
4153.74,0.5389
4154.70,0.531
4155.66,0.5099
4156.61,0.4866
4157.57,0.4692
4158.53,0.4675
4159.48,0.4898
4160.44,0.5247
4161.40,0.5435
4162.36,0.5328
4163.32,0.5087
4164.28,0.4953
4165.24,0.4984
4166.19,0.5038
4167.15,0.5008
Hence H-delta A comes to 2.1 Ang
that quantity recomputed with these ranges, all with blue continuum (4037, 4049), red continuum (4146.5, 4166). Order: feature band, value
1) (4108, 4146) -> 0.79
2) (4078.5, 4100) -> 0.07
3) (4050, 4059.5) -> -0.74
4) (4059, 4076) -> -0.42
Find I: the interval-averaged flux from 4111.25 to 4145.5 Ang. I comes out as 0.504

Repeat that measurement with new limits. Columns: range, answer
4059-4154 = 0.5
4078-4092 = 0.524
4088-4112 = 0.468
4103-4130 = 0.482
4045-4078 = 0.536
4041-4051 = 0.519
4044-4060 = 0.542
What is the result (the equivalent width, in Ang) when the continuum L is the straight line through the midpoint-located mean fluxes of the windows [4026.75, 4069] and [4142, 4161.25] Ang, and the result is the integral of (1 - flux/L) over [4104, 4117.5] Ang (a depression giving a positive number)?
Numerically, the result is 1.3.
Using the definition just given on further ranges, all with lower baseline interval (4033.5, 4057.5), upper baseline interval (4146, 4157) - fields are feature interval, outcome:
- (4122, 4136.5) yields 0.38 Ang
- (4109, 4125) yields 0.39 Ang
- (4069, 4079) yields -0.02 Ang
